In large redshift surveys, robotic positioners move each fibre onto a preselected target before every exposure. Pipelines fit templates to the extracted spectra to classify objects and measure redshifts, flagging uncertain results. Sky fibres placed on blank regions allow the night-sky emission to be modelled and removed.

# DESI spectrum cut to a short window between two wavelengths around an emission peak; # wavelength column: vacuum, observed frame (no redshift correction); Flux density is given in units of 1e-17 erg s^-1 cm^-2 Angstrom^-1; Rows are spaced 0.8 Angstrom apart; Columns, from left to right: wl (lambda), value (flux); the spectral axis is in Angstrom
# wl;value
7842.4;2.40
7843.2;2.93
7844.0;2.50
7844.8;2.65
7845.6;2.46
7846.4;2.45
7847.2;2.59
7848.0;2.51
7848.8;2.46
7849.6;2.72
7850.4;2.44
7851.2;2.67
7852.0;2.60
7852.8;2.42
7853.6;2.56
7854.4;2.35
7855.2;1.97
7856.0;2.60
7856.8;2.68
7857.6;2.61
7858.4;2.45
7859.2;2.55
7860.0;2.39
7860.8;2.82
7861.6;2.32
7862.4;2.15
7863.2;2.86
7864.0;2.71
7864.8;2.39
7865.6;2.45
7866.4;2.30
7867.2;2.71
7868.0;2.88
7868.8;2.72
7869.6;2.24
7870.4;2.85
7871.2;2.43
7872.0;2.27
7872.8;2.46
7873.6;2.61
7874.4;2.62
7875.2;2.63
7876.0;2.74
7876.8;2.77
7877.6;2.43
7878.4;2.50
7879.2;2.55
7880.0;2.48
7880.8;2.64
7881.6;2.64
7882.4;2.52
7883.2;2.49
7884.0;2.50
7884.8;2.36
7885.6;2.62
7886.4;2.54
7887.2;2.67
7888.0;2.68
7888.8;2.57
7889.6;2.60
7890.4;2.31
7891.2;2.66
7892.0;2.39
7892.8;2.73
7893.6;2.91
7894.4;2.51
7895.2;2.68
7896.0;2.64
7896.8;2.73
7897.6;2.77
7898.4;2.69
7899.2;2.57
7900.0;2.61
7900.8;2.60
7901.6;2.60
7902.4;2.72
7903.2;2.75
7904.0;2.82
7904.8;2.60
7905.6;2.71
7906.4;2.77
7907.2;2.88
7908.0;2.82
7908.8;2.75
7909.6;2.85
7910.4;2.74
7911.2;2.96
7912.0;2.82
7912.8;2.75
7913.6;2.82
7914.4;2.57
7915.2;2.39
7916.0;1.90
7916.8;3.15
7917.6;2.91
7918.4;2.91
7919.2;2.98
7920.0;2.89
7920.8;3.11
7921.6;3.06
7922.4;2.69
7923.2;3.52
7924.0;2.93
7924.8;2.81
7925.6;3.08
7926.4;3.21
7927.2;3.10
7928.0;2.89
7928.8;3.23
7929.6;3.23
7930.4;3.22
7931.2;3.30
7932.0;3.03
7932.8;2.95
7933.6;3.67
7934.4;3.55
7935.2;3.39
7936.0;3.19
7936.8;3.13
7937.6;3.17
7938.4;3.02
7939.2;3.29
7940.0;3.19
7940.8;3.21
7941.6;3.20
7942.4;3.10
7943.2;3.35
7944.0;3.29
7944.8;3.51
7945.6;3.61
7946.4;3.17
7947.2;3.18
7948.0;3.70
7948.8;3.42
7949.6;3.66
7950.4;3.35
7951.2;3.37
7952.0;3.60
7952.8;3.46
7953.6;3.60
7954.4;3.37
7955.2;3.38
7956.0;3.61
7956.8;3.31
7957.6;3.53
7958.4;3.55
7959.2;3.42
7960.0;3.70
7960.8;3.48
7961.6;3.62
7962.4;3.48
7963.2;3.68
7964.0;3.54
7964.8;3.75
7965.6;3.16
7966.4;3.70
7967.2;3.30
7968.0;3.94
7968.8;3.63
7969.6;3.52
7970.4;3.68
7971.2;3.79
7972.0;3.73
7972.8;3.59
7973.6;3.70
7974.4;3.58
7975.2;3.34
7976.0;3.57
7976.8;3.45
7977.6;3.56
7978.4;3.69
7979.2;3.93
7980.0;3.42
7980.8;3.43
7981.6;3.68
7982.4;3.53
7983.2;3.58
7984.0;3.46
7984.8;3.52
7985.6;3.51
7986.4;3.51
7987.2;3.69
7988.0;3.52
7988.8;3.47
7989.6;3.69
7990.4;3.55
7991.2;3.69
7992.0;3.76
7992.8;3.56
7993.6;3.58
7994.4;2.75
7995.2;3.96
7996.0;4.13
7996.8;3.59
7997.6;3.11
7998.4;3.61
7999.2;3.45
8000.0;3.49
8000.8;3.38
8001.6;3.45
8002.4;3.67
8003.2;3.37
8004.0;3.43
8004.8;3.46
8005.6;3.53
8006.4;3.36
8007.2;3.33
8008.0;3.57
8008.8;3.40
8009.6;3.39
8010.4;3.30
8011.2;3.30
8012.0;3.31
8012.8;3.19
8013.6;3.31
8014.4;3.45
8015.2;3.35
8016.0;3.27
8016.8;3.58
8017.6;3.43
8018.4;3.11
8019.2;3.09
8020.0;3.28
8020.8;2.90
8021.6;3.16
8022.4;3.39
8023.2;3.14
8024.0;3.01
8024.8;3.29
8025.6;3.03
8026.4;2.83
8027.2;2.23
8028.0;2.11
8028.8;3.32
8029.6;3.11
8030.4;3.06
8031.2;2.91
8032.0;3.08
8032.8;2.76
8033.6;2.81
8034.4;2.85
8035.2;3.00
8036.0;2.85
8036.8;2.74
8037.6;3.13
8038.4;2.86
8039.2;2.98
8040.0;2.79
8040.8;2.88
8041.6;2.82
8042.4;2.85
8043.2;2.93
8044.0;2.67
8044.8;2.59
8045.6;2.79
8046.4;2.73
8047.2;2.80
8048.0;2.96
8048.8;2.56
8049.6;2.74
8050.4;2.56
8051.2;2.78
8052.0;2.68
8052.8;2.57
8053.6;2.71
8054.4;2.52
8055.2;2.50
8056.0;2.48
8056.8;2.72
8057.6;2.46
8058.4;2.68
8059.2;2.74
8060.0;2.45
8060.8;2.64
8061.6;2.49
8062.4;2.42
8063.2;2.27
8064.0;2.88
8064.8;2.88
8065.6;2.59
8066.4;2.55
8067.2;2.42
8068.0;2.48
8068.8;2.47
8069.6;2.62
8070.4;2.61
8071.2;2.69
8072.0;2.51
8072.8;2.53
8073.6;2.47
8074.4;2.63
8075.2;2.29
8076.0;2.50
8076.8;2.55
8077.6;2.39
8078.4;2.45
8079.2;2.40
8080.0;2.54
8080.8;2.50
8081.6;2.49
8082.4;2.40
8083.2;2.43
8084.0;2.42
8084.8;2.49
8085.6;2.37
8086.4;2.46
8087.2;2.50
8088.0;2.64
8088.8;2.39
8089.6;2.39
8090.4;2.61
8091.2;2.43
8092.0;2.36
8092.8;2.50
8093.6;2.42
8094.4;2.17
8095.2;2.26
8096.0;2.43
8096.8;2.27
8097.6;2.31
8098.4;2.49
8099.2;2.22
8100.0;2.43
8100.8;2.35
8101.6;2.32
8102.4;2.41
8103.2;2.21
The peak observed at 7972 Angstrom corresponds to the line Mg II 2798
